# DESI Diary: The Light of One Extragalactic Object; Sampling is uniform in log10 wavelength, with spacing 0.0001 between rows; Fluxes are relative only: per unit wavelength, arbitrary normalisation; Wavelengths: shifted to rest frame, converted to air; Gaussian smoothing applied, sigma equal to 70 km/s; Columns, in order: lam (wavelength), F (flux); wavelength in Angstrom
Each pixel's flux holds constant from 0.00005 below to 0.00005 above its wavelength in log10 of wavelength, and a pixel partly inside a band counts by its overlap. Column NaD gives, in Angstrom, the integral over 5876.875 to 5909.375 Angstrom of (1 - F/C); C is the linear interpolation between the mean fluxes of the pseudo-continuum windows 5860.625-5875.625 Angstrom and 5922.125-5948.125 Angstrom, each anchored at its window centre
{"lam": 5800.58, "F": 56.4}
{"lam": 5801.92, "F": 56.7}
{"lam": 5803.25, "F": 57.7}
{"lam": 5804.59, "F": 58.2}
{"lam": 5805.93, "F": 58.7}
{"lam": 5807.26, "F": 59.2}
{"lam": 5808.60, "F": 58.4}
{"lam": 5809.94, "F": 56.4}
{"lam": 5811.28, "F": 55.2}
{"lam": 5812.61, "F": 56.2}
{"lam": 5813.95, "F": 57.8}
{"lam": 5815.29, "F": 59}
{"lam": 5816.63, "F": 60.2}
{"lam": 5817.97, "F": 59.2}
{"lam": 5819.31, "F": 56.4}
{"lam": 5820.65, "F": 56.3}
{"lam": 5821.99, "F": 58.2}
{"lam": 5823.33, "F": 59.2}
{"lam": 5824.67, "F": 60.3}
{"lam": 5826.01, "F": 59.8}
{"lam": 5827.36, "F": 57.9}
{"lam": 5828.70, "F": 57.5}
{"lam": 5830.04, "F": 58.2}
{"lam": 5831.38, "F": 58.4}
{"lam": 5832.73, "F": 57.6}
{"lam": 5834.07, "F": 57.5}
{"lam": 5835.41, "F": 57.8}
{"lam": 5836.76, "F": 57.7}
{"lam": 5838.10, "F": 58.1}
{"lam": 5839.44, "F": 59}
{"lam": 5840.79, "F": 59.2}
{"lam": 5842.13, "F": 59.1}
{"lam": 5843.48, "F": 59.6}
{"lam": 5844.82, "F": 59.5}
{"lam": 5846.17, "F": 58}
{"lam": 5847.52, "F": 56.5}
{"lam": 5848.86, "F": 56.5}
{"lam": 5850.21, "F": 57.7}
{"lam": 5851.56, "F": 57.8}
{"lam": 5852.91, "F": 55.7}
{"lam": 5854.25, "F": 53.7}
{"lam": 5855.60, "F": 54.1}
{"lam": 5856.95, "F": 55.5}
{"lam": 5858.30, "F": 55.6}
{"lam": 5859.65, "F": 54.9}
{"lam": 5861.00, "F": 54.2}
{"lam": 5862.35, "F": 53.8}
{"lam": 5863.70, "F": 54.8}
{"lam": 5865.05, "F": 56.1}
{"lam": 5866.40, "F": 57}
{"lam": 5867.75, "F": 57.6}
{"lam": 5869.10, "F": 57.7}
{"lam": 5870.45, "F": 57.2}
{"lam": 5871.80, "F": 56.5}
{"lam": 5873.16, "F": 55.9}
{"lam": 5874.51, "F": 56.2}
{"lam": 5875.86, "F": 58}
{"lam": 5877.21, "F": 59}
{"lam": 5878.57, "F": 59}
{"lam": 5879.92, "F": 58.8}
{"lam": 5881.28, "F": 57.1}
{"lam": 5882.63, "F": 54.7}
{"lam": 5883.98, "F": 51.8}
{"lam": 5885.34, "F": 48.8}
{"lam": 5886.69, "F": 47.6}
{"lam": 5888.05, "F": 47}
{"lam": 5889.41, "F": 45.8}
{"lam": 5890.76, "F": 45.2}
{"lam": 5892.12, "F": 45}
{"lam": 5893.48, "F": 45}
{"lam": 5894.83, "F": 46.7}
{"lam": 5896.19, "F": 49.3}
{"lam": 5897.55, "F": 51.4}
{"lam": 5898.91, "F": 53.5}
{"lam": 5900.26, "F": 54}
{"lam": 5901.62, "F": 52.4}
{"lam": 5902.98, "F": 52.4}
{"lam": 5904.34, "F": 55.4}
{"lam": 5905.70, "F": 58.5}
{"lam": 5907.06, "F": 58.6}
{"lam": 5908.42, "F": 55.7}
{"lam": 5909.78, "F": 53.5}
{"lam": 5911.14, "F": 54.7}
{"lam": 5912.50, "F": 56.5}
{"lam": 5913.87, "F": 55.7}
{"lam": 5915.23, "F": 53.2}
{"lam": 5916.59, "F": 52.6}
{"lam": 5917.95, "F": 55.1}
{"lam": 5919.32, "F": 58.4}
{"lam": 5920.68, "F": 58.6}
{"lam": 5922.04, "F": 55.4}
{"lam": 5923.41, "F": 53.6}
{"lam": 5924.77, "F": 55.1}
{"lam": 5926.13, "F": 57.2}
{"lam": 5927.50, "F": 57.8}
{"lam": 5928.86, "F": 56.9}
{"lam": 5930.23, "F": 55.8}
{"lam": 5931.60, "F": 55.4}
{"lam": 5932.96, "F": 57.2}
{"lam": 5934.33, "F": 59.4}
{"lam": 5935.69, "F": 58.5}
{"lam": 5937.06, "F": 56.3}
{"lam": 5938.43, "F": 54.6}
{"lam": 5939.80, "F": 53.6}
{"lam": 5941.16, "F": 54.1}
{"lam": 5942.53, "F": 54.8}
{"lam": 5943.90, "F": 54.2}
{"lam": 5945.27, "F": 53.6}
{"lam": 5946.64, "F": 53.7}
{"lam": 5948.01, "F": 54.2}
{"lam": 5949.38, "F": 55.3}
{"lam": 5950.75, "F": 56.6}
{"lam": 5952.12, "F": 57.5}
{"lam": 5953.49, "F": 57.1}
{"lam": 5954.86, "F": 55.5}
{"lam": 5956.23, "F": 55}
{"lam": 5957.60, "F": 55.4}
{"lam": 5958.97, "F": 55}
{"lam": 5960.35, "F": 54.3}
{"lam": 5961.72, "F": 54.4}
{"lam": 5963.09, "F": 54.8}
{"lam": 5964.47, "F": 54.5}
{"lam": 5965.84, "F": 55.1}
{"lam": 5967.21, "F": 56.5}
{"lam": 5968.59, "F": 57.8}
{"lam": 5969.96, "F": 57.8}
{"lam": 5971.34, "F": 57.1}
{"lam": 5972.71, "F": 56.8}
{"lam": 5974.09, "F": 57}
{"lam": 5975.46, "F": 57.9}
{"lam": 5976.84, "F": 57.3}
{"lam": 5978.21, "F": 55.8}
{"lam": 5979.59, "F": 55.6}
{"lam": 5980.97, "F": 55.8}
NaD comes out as 2.2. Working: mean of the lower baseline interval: 56.2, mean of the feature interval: 52.1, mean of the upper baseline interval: 55.6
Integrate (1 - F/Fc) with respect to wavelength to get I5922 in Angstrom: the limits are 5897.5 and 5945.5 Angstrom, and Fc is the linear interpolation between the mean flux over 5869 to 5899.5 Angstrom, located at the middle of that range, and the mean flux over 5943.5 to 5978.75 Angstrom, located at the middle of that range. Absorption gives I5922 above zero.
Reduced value -1.3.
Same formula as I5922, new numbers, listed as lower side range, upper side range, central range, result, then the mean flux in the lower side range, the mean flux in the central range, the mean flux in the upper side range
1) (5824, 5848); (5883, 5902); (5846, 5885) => -2.0 Angstrom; 58.4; 56.2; 48.9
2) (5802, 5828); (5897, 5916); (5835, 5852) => -0.3 Angstrom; 58.1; 58.2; 54.7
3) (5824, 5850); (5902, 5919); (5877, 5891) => 1.0 Angstrom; 58.3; 52.2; 55.2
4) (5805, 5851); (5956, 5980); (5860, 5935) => 3.6 Angstrom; 58.1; 54.4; 56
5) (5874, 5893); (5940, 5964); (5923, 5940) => -0.7 Angstrom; 52.3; 56.4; 55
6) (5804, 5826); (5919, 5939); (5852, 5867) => 0.6 Angstrom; 58.1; 55.1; 56.7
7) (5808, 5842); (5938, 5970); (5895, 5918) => 0.9 Angstrom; 58.1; 54.1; 55.2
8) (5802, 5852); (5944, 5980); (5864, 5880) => 0.0 Angstrom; 58.1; 57.3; 55.8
